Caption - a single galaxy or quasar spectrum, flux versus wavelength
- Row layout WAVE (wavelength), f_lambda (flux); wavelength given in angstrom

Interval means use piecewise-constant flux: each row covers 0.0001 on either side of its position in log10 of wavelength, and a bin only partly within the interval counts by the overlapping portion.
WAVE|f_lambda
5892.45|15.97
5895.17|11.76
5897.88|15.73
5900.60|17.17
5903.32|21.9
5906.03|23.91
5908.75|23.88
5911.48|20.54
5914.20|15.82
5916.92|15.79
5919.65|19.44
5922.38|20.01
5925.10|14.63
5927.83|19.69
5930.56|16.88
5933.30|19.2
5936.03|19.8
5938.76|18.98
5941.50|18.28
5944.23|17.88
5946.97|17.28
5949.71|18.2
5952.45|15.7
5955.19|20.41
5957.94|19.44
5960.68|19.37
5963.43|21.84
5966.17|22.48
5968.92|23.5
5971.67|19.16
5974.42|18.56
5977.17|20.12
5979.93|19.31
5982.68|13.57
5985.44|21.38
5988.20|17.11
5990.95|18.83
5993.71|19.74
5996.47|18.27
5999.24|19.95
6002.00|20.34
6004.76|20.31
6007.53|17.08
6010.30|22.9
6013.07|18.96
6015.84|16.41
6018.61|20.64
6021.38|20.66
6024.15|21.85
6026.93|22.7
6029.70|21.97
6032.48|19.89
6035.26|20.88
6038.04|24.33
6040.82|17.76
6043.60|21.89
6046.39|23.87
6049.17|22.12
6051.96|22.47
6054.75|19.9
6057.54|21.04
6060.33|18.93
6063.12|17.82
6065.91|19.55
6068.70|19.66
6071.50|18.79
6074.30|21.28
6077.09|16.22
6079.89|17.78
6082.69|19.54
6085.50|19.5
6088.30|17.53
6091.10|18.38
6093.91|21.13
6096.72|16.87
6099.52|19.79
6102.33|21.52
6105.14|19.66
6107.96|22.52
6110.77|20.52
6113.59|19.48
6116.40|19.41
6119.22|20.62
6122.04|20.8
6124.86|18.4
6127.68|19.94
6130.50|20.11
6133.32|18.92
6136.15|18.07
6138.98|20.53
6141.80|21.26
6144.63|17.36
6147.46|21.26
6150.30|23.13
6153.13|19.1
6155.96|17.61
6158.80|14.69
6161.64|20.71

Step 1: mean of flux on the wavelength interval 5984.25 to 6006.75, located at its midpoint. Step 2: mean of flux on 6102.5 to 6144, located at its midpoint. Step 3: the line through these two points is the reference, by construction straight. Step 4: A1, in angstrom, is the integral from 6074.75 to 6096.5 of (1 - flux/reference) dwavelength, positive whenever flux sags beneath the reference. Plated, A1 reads 1.3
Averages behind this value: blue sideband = 19.4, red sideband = 20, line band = 18.6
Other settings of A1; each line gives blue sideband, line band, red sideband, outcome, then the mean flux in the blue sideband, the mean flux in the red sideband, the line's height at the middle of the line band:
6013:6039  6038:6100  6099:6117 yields 2.8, 20.9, 20.5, 20.7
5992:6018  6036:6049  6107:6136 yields -1.6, 19.4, 19.9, 19.5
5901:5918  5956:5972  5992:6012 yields -0.9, 20.2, 19.8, 19.9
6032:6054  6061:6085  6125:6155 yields 2.6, 21.7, 19.9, 21.1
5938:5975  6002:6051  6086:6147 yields -3.3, 19.4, 19.7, 19.5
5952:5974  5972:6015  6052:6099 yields 2.0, 20.4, 19.1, 20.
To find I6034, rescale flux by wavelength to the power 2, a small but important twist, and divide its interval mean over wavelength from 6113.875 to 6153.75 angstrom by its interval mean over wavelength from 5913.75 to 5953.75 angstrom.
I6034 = 1.19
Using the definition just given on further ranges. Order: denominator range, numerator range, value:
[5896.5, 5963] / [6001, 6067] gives 1.14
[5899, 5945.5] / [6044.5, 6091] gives 1.09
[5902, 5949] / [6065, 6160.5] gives 1.09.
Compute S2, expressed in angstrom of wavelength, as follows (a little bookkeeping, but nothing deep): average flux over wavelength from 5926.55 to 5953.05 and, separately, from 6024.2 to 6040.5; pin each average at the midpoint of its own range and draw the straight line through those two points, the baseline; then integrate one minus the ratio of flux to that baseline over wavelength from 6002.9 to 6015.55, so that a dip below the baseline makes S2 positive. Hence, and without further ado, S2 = 0.8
